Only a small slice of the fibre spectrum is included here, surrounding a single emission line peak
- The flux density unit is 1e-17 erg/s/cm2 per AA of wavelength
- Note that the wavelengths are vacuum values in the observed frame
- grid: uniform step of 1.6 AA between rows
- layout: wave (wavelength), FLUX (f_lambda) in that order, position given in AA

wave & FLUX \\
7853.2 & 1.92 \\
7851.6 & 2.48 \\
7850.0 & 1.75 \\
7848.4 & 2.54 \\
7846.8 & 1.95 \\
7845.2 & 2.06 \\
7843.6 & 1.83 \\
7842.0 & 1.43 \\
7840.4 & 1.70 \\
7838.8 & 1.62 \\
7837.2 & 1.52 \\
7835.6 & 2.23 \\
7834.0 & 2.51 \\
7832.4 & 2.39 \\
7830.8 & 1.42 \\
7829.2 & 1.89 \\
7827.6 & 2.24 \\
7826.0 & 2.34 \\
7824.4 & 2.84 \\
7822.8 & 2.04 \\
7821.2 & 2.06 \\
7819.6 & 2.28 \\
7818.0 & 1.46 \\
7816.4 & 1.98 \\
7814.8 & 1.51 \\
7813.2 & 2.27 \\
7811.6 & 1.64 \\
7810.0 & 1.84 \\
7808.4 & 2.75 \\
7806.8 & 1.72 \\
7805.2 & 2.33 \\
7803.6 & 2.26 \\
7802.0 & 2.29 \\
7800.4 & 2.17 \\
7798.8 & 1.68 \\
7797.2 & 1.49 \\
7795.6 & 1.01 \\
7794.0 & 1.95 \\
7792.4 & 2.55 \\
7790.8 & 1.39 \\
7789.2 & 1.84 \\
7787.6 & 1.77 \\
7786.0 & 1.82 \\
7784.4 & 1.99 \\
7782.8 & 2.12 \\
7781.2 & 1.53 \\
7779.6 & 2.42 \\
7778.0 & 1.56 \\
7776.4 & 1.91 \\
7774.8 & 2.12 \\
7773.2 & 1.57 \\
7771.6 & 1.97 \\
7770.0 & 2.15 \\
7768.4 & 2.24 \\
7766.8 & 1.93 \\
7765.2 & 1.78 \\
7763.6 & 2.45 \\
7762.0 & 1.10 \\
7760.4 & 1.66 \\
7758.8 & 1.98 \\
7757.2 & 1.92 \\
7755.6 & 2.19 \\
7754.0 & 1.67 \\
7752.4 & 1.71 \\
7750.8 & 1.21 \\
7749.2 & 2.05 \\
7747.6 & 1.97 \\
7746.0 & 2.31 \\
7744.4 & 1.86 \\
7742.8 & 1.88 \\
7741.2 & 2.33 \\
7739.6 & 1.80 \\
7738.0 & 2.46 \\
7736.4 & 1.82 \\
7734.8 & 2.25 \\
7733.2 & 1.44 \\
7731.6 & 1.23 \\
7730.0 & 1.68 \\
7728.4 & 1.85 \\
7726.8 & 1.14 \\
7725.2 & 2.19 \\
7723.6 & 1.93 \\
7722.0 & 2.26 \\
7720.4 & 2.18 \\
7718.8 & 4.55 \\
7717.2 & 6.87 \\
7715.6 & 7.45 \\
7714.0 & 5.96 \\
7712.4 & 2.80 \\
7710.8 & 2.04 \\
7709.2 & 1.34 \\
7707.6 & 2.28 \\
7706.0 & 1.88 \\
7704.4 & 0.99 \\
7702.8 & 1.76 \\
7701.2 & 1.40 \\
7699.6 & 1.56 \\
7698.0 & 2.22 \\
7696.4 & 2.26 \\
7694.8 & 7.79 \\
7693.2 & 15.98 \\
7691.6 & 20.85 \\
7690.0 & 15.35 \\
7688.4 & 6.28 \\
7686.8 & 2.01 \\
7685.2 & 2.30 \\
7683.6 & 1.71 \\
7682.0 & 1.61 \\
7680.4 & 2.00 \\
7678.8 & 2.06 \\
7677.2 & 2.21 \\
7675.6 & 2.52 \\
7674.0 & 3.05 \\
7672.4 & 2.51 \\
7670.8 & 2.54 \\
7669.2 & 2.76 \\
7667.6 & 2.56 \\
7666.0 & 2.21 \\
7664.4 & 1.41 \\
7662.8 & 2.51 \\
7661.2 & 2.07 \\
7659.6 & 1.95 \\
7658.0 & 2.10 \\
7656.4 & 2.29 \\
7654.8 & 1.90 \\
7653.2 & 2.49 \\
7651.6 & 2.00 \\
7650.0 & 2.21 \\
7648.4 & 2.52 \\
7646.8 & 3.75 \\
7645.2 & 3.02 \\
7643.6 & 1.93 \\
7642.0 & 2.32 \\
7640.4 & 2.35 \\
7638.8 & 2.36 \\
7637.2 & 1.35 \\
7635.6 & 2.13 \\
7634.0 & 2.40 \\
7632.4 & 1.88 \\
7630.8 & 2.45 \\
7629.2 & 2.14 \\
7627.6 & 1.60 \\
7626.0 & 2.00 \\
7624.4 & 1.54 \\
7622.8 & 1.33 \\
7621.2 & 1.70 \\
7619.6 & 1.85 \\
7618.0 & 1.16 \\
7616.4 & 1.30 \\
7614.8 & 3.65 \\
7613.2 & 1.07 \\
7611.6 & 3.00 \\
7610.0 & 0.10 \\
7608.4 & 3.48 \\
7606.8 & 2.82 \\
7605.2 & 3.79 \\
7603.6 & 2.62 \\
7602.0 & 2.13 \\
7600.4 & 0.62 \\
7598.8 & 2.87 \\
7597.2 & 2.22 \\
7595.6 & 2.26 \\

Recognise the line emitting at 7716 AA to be [N II] 6583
